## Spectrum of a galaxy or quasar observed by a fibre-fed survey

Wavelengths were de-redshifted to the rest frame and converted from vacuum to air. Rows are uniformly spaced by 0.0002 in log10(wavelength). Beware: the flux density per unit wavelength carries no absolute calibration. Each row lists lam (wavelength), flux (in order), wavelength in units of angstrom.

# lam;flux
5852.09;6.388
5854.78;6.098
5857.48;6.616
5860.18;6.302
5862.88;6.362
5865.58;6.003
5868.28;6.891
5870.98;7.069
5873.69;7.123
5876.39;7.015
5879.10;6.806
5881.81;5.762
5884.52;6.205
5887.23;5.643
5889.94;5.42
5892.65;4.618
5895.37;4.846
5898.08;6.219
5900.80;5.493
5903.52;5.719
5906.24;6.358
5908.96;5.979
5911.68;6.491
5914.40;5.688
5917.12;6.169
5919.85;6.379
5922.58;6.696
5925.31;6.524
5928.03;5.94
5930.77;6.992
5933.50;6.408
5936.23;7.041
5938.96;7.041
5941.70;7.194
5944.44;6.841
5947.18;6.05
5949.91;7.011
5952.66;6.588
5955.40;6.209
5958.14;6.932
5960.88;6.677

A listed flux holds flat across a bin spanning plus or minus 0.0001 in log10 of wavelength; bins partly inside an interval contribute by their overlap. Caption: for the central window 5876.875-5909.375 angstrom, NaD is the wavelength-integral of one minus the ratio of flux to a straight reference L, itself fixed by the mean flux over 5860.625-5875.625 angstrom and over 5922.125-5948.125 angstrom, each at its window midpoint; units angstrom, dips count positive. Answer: 4.37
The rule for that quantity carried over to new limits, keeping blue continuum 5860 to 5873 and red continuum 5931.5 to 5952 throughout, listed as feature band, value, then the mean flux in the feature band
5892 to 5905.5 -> 2.4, 5.46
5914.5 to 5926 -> 0.6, 6.35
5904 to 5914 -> 0.8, 6.17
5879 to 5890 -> 1.1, 5.94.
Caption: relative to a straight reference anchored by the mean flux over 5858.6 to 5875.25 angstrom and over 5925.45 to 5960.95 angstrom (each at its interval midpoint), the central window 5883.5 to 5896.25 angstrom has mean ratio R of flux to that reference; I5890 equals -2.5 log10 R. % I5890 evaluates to 0.24 mag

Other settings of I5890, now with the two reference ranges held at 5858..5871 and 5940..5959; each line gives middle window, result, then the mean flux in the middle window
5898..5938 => 0.06 mag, 6.28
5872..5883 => -0.03 mag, 6.7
